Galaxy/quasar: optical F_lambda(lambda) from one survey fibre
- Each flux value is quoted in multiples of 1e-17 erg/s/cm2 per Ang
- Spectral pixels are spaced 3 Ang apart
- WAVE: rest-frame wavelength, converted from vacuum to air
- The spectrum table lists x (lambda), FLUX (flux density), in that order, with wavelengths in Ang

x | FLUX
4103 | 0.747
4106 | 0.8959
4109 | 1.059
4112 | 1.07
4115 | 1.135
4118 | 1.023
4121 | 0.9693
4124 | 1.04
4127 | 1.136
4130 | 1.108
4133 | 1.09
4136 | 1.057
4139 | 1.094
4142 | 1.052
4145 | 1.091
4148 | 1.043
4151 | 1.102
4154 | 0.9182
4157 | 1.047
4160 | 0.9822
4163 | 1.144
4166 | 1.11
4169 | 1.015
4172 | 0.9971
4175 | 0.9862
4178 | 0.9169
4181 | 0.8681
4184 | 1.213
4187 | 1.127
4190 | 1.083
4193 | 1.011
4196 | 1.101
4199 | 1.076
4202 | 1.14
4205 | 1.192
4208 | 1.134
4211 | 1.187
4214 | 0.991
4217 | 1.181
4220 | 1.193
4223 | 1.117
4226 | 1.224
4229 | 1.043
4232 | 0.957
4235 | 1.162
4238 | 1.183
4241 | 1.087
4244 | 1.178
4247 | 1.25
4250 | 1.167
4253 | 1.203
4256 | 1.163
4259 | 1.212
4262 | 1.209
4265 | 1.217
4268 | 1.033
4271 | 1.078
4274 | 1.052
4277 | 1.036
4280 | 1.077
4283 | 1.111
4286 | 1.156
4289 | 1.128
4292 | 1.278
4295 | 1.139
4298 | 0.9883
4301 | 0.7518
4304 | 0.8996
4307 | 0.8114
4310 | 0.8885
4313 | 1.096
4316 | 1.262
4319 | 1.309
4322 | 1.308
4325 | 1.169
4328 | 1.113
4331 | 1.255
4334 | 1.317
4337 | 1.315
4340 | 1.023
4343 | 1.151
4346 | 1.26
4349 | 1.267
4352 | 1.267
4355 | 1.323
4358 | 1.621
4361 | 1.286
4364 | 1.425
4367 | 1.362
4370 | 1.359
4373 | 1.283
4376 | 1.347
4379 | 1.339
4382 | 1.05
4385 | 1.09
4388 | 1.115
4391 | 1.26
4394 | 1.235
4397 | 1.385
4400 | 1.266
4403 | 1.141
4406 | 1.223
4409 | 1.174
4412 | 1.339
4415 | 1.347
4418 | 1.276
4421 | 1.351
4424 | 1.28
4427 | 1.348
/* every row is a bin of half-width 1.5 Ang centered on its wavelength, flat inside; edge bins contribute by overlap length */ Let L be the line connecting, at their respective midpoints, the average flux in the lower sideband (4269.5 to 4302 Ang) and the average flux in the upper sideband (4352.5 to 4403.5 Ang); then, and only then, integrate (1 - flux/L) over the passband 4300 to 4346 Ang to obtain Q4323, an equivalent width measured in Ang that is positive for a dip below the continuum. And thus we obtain 1.8 Ang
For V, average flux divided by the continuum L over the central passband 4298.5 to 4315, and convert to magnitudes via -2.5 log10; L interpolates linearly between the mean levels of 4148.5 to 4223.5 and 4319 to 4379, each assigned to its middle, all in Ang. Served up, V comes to 0.33 mag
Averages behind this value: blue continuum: 1.07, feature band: 0.907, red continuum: 1.29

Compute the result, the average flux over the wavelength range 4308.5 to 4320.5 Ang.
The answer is 1.14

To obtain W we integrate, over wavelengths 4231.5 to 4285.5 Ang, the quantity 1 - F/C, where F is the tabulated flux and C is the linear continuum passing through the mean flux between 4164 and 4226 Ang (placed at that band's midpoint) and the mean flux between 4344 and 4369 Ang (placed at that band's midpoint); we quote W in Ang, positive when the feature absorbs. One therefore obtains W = 2.4 Ang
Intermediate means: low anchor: 1.09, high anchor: 1.35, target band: 1.14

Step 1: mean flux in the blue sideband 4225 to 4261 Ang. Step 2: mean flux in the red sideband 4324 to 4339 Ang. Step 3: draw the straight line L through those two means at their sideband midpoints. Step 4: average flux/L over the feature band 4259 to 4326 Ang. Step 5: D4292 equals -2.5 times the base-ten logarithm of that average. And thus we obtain 0.097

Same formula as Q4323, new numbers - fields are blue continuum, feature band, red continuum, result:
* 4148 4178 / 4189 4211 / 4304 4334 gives -1.2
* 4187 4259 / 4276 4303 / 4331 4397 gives 2.9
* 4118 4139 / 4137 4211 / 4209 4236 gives 1.9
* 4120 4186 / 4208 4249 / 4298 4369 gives -1.1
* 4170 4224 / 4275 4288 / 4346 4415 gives 0.9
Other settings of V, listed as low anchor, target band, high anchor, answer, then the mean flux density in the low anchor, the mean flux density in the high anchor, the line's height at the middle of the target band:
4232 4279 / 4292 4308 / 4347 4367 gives 0.281 mag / 1.14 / 1.36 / 1.24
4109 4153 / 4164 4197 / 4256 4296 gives 0.053 mag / 1.07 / 1.13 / 1.09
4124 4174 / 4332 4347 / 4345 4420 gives 0.025 mag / 1.06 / 1.28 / 1.24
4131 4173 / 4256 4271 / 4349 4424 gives 0.005 mag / 1.05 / 1.29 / 1.16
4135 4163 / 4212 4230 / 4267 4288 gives -0.062 mag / 1.05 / 1.08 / 1.07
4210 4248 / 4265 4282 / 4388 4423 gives 0.092 mag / 1.13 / 1.27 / 1.17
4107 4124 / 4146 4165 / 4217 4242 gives 0.032 mag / 1.05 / 1.13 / 1.07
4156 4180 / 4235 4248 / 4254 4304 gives -0.096 mag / 1.02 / 1.1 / 1.07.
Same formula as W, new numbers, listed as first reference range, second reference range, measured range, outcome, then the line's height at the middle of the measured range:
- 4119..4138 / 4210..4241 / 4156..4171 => 0.4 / 1.09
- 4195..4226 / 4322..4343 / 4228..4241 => 0.7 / 1.15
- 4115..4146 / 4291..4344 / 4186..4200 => 0.1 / 1.08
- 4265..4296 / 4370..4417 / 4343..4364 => -2.3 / 1.2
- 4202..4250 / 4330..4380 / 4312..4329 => 0.6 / 1.26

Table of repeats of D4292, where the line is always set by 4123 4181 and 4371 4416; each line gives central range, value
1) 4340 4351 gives 0.00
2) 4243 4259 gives -0.07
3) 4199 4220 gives -0.05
